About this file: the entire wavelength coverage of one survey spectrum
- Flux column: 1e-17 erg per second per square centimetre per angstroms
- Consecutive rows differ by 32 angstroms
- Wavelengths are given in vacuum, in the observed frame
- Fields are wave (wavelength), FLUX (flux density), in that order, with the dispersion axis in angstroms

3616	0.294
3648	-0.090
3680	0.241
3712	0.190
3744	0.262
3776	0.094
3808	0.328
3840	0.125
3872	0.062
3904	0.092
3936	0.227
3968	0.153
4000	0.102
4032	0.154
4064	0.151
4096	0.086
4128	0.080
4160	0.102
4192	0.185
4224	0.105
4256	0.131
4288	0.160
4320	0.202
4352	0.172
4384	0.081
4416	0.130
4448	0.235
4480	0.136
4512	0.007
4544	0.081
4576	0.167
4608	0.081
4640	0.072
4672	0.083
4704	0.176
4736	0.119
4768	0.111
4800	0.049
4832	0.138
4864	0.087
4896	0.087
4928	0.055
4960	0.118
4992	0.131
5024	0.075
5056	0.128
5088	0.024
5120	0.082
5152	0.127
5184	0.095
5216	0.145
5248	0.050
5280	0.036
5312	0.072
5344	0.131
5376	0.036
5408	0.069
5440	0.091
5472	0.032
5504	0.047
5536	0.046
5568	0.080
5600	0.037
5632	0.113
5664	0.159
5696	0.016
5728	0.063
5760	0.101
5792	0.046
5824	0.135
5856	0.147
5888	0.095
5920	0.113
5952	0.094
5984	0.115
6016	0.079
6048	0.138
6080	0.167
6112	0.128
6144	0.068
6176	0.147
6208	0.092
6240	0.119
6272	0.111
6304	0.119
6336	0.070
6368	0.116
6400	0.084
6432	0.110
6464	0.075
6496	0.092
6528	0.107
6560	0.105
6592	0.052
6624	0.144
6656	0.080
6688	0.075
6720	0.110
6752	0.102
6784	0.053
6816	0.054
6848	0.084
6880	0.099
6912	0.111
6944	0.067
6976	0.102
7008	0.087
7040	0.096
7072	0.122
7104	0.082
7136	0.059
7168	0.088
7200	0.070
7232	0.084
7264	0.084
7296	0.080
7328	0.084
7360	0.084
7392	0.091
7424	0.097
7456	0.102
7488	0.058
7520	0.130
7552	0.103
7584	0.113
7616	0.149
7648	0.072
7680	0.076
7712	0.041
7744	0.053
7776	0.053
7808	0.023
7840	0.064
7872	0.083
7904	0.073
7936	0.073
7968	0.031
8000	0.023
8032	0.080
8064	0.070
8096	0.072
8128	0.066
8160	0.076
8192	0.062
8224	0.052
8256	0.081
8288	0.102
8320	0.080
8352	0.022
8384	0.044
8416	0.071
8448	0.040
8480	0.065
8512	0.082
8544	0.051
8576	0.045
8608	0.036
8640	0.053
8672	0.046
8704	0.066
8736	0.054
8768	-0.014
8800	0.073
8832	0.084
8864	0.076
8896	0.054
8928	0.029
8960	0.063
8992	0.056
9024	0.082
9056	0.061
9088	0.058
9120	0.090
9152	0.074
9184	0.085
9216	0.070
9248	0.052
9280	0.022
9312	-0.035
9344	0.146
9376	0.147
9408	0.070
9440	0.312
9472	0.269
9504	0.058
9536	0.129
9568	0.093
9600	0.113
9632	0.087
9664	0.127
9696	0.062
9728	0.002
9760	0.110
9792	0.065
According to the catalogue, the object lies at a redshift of 1.536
